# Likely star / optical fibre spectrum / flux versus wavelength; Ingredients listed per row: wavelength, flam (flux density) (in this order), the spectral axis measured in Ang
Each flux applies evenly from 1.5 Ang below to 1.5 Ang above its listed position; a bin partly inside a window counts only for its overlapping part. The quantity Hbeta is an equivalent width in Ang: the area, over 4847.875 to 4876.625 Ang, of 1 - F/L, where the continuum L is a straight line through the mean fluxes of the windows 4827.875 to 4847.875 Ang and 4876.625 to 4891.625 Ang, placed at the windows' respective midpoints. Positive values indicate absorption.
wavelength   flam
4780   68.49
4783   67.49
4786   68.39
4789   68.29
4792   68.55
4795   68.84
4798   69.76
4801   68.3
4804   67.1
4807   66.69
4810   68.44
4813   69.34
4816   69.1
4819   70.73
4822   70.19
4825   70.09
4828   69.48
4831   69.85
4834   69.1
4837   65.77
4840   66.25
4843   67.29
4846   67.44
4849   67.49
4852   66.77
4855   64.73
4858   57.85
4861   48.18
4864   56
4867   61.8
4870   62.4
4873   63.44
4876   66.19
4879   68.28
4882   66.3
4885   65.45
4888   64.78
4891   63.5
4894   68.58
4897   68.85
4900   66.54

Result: 2.4 Ang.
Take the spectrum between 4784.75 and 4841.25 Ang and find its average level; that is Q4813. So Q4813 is 68.7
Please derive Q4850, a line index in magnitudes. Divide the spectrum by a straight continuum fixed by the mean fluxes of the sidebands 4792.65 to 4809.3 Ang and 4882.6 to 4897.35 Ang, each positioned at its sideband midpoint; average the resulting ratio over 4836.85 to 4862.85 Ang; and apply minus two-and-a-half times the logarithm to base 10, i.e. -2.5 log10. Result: 0.062 mag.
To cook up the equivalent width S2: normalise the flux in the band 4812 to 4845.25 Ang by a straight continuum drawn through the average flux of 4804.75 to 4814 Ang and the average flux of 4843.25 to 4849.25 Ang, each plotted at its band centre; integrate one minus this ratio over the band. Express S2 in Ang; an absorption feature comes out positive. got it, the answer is -0.5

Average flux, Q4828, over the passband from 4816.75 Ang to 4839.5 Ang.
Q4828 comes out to 69.2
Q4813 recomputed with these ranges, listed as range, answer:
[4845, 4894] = 63.3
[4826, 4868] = 64.2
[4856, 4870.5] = 57.1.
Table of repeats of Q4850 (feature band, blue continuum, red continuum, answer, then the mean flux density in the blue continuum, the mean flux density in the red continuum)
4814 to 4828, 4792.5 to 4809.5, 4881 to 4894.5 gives -0.04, 68.2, 65.5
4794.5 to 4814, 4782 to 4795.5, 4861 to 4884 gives -0.02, 68.3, 62.5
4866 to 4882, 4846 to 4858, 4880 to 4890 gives 0.01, 65.4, 65.5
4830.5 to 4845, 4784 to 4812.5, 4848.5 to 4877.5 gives -0.06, 68.3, 61.3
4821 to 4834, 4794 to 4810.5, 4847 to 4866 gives -0.09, 68.2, 60.4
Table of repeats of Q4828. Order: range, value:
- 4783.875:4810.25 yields 68.2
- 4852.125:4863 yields 58.1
